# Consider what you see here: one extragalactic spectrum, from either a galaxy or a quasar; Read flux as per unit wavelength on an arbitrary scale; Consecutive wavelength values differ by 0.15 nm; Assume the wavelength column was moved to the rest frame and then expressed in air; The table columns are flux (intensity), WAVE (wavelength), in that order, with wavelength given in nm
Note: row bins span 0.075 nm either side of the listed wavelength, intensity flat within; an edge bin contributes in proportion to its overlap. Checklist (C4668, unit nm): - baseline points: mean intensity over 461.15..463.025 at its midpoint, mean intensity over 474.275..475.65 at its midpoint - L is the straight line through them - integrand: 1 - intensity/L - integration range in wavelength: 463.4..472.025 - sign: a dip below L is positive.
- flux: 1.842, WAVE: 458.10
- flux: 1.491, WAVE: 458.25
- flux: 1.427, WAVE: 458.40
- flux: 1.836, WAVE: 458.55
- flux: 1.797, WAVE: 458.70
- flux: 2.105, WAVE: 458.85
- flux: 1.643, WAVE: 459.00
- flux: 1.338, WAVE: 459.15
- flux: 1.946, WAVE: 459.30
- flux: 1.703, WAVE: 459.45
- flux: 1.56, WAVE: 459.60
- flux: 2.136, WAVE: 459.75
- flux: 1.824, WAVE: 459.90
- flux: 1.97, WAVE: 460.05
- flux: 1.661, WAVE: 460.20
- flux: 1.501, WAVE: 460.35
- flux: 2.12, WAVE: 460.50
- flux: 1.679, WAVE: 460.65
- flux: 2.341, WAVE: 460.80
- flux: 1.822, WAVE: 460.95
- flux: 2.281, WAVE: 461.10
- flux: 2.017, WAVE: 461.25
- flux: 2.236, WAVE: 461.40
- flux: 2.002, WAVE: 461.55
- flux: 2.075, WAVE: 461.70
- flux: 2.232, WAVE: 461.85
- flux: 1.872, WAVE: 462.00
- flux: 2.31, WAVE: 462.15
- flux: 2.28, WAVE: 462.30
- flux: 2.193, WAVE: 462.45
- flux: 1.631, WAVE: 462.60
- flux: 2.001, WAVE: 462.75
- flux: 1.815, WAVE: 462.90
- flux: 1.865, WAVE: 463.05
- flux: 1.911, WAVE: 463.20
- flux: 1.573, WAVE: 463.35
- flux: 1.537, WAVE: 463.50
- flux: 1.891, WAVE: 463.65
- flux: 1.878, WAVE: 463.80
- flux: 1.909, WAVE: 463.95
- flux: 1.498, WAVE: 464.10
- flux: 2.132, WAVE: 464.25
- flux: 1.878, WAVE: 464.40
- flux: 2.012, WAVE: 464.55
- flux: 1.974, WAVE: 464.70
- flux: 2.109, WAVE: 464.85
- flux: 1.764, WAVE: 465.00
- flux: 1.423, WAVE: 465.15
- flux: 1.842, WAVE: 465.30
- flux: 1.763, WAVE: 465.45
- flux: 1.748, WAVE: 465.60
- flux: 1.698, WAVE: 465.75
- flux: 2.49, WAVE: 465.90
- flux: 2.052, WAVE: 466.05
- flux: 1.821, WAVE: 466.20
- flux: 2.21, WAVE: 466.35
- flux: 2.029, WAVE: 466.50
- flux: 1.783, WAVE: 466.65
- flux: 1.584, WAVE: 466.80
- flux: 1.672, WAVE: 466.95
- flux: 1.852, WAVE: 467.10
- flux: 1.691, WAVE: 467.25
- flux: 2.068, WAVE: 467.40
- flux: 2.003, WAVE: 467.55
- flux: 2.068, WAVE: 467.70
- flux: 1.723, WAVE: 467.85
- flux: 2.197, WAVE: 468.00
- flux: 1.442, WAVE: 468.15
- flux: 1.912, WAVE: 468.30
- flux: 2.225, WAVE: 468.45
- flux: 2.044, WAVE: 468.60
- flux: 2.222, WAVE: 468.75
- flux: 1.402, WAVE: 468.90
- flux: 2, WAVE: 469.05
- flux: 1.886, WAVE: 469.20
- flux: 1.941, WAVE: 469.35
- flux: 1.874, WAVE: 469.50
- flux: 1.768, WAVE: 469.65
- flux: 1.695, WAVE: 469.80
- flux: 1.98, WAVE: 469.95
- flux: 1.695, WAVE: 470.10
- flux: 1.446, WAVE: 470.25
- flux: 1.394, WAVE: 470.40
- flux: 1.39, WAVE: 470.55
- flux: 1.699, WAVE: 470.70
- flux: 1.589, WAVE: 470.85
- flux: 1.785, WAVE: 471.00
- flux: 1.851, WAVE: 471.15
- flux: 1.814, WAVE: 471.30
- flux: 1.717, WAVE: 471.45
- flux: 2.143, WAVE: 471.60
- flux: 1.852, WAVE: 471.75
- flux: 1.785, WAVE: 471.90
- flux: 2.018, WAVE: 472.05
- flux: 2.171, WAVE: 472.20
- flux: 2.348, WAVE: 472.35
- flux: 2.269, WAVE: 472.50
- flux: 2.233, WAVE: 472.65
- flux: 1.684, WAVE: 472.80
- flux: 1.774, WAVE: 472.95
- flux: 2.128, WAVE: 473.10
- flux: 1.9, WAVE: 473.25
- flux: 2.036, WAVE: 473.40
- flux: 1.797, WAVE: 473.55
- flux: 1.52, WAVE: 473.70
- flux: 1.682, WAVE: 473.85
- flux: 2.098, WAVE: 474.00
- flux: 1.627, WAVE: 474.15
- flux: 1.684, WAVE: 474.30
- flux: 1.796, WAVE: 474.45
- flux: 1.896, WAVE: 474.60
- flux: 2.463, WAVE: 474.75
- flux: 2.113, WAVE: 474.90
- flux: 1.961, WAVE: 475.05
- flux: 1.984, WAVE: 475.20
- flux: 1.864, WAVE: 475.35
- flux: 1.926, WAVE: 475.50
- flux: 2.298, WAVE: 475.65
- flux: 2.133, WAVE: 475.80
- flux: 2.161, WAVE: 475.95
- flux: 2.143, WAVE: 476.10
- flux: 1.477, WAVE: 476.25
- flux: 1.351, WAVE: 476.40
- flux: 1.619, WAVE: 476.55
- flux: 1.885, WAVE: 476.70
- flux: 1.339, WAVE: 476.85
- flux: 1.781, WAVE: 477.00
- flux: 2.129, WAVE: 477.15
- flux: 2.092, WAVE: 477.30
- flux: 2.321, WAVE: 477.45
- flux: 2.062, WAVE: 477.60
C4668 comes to 0.80 nm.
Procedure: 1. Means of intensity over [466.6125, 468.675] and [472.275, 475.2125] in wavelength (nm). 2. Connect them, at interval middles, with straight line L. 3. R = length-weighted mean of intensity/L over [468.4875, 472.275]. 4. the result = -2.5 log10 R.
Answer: 0.058 mag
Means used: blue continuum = 1.88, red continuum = 1.95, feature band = 1.81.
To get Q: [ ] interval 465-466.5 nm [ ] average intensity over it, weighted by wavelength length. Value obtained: 1.89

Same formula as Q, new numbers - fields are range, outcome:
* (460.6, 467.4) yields 1.92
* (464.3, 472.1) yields 1.85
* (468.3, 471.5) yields 1.79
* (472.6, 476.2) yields 1.95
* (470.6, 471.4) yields 1.74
